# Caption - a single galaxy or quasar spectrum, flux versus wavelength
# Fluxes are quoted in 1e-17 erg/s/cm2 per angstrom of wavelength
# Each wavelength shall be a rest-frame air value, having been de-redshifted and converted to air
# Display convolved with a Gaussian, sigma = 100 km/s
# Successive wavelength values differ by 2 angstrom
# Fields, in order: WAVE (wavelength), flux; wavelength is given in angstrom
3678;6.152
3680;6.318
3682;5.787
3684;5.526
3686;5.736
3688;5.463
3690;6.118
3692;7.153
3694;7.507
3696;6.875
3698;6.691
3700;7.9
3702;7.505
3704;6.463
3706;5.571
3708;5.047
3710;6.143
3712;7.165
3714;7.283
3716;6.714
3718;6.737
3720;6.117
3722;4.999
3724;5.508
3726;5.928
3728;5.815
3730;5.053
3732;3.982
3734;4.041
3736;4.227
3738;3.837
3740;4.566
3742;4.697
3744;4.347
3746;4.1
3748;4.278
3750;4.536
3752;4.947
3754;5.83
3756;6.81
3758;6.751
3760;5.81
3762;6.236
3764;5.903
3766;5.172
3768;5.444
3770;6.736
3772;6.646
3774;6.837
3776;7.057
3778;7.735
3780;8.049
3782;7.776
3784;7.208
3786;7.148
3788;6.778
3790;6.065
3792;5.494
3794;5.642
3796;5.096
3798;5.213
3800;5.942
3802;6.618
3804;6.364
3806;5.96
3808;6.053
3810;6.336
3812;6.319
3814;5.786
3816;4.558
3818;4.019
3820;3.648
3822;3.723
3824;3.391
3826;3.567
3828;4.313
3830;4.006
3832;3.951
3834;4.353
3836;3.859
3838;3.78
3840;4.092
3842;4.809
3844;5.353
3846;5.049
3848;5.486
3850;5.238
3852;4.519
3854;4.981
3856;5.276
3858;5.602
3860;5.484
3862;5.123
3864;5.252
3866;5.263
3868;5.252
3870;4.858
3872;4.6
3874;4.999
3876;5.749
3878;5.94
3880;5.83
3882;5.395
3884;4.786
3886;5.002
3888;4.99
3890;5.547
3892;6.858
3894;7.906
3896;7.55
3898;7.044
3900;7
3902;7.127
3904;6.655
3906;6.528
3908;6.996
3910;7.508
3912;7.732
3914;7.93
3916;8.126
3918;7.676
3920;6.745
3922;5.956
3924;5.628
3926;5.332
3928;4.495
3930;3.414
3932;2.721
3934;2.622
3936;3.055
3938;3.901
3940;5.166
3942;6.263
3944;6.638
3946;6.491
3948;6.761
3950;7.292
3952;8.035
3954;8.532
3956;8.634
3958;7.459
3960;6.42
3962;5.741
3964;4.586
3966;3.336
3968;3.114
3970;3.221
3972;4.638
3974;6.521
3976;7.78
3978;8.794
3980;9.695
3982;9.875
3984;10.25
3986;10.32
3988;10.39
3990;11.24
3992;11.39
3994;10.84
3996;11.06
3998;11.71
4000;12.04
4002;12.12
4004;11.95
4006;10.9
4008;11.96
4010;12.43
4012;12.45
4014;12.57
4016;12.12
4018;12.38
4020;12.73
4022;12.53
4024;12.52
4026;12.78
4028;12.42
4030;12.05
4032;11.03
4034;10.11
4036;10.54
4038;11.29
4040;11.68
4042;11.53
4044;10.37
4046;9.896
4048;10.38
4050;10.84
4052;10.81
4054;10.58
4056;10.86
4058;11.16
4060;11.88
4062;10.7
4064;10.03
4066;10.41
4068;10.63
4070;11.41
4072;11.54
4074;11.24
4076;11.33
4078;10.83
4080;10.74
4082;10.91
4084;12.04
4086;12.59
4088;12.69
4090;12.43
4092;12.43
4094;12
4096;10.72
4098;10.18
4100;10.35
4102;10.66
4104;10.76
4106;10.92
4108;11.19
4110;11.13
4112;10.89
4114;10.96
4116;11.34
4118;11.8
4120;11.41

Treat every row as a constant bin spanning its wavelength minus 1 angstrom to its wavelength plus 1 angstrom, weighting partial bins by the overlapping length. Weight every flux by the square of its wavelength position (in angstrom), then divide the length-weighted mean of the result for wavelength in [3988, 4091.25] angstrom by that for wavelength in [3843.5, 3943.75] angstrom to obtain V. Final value 2.2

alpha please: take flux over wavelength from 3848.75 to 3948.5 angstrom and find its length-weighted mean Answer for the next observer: 5.74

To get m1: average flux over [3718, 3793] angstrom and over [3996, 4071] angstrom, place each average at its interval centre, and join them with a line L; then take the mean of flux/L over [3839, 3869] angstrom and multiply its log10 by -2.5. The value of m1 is 0.45 mag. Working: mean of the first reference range 5.76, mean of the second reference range 11.4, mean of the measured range 5.12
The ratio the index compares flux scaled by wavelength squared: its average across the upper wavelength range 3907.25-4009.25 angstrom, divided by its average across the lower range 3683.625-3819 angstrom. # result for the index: 1.4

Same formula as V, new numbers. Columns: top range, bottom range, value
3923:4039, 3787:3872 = 1.86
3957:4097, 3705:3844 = 2.18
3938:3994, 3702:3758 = 1.54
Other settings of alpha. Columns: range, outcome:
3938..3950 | 6.15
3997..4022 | 12.1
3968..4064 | 10.7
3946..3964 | 7.16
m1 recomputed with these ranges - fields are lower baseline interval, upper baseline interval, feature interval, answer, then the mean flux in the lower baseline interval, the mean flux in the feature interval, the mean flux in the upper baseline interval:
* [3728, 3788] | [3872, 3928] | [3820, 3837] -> 0.48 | 5.74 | 3.88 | 6.4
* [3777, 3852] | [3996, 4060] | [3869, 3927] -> 0.23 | 5.36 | 6.34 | 11.6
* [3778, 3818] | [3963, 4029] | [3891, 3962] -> 0.33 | 6.21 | 6.4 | 10.1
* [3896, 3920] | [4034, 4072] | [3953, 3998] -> 0.13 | 7.29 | 7.99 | 10.8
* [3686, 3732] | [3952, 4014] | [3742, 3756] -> 0.35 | 6.29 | 4.83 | 9.02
